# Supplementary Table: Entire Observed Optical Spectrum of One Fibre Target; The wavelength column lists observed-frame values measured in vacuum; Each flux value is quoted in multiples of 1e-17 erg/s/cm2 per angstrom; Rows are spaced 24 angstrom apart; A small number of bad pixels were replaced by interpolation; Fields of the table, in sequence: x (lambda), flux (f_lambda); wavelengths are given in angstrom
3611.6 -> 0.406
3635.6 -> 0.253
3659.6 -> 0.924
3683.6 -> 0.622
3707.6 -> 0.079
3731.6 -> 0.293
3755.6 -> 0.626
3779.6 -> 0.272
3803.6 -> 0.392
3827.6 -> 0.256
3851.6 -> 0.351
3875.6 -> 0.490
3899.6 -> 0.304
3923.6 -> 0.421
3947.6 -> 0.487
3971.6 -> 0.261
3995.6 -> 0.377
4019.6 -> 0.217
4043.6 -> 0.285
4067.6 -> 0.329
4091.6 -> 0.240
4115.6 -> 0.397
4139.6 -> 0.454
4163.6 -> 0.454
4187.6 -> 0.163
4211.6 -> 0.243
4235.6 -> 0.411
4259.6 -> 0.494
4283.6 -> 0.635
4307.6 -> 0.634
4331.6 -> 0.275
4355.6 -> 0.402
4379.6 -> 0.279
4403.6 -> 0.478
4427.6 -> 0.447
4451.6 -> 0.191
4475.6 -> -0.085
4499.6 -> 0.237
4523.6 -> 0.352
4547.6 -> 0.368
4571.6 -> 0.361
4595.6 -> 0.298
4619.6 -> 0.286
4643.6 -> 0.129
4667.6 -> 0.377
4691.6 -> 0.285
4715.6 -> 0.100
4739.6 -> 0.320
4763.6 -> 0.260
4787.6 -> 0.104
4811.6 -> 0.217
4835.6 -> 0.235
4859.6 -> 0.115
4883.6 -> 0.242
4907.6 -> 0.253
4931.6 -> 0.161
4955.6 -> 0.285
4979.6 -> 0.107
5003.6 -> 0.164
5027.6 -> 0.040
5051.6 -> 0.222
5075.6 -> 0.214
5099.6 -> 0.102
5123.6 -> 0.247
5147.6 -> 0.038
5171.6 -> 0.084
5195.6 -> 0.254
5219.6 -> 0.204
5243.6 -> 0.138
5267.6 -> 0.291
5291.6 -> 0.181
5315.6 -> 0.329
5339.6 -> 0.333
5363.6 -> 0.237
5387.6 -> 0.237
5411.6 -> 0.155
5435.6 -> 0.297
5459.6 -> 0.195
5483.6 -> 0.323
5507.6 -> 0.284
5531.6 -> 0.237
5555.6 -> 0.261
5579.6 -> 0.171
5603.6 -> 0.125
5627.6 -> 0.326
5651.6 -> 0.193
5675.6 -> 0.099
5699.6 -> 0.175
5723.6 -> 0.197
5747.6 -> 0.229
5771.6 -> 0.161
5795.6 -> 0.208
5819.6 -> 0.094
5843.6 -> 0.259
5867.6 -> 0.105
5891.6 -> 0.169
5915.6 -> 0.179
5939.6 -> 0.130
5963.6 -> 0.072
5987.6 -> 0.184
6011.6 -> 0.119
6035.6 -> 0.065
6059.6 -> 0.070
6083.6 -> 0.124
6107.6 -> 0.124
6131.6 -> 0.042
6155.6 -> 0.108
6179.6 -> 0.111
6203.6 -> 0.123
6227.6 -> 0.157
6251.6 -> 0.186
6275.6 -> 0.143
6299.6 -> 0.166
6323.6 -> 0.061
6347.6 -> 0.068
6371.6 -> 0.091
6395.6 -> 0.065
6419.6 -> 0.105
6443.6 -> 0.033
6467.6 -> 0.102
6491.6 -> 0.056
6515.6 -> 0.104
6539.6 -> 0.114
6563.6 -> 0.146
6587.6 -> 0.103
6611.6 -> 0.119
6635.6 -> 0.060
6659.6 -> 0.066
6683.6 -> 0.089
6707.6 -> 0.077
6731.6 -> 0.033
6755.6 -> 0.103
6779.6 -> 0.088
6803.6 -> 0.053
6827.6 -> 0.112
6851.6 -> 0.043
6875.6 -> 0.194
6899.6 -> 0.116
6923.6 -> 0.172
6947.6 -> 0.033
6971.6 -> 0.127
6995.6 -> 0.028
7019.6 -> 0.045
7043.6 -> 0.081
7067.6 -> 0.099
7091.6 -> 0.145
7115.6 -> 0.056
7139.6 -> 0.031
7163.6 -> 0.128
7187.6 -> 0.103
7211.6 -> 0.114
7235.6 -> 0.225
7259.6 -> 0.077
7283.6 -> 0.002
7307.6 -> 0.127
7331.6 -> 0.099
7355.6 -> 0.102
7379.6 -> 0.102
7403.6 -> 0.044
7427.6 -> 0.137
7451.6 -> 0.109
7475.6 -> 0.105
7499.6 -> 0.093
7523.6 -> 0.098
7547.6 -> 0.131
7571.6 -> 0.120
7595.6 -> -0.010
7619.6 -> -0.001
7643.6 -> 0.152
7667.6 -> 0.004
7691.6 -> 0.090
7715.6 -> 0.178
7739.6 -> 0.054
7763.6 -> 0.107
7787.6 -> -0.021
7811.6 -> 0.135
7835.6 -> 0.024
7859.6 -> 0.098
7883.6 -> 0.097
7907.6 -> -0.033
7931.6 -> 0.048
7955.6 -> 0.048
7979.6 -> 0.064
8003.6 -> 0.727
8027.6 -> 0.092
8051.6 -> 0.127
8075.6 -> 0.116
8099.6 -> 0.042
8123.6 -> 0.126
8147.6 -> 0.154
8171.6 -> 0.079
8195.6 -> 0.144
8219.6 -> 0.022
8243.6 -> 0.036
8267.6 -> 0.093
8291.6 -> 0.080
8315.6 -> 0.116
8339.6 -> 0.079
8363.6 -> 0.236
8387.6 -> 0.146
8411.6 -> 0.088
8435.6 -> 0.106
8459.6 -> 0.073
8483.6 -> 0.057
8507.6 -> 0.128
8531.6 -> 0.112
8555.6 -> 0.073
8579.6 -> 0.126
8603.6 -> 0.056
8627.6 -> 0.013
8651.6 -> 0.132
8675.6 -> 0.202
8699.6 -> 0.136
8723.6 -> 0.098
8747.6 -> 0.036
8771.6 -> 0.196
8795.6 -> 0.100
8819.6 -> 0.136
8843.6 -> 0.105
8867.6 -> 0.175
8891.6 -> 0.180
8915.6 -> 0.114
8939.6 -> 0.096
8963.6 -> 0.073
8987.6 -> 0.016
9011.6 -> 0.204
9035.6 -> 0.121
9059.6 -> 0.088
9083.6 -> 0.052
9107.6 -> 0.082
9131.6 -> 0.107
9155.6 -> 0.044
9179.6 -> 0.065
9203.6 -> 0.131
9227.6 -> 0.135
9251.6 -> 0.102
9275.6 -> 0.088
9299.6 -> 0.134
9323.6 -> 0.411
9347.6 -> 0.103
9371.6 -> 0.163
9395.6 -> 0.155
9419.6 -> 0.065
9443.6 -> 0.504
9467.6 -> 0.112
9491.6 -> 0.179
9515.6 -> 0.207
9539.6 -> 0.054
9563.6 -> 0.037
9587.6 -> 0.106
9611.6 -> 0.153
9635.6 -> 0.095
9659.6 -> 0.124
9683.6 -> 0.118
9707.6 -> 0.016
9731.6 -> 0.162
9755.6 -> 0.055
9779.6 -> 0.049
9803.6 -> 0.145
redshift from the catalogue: 1.148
